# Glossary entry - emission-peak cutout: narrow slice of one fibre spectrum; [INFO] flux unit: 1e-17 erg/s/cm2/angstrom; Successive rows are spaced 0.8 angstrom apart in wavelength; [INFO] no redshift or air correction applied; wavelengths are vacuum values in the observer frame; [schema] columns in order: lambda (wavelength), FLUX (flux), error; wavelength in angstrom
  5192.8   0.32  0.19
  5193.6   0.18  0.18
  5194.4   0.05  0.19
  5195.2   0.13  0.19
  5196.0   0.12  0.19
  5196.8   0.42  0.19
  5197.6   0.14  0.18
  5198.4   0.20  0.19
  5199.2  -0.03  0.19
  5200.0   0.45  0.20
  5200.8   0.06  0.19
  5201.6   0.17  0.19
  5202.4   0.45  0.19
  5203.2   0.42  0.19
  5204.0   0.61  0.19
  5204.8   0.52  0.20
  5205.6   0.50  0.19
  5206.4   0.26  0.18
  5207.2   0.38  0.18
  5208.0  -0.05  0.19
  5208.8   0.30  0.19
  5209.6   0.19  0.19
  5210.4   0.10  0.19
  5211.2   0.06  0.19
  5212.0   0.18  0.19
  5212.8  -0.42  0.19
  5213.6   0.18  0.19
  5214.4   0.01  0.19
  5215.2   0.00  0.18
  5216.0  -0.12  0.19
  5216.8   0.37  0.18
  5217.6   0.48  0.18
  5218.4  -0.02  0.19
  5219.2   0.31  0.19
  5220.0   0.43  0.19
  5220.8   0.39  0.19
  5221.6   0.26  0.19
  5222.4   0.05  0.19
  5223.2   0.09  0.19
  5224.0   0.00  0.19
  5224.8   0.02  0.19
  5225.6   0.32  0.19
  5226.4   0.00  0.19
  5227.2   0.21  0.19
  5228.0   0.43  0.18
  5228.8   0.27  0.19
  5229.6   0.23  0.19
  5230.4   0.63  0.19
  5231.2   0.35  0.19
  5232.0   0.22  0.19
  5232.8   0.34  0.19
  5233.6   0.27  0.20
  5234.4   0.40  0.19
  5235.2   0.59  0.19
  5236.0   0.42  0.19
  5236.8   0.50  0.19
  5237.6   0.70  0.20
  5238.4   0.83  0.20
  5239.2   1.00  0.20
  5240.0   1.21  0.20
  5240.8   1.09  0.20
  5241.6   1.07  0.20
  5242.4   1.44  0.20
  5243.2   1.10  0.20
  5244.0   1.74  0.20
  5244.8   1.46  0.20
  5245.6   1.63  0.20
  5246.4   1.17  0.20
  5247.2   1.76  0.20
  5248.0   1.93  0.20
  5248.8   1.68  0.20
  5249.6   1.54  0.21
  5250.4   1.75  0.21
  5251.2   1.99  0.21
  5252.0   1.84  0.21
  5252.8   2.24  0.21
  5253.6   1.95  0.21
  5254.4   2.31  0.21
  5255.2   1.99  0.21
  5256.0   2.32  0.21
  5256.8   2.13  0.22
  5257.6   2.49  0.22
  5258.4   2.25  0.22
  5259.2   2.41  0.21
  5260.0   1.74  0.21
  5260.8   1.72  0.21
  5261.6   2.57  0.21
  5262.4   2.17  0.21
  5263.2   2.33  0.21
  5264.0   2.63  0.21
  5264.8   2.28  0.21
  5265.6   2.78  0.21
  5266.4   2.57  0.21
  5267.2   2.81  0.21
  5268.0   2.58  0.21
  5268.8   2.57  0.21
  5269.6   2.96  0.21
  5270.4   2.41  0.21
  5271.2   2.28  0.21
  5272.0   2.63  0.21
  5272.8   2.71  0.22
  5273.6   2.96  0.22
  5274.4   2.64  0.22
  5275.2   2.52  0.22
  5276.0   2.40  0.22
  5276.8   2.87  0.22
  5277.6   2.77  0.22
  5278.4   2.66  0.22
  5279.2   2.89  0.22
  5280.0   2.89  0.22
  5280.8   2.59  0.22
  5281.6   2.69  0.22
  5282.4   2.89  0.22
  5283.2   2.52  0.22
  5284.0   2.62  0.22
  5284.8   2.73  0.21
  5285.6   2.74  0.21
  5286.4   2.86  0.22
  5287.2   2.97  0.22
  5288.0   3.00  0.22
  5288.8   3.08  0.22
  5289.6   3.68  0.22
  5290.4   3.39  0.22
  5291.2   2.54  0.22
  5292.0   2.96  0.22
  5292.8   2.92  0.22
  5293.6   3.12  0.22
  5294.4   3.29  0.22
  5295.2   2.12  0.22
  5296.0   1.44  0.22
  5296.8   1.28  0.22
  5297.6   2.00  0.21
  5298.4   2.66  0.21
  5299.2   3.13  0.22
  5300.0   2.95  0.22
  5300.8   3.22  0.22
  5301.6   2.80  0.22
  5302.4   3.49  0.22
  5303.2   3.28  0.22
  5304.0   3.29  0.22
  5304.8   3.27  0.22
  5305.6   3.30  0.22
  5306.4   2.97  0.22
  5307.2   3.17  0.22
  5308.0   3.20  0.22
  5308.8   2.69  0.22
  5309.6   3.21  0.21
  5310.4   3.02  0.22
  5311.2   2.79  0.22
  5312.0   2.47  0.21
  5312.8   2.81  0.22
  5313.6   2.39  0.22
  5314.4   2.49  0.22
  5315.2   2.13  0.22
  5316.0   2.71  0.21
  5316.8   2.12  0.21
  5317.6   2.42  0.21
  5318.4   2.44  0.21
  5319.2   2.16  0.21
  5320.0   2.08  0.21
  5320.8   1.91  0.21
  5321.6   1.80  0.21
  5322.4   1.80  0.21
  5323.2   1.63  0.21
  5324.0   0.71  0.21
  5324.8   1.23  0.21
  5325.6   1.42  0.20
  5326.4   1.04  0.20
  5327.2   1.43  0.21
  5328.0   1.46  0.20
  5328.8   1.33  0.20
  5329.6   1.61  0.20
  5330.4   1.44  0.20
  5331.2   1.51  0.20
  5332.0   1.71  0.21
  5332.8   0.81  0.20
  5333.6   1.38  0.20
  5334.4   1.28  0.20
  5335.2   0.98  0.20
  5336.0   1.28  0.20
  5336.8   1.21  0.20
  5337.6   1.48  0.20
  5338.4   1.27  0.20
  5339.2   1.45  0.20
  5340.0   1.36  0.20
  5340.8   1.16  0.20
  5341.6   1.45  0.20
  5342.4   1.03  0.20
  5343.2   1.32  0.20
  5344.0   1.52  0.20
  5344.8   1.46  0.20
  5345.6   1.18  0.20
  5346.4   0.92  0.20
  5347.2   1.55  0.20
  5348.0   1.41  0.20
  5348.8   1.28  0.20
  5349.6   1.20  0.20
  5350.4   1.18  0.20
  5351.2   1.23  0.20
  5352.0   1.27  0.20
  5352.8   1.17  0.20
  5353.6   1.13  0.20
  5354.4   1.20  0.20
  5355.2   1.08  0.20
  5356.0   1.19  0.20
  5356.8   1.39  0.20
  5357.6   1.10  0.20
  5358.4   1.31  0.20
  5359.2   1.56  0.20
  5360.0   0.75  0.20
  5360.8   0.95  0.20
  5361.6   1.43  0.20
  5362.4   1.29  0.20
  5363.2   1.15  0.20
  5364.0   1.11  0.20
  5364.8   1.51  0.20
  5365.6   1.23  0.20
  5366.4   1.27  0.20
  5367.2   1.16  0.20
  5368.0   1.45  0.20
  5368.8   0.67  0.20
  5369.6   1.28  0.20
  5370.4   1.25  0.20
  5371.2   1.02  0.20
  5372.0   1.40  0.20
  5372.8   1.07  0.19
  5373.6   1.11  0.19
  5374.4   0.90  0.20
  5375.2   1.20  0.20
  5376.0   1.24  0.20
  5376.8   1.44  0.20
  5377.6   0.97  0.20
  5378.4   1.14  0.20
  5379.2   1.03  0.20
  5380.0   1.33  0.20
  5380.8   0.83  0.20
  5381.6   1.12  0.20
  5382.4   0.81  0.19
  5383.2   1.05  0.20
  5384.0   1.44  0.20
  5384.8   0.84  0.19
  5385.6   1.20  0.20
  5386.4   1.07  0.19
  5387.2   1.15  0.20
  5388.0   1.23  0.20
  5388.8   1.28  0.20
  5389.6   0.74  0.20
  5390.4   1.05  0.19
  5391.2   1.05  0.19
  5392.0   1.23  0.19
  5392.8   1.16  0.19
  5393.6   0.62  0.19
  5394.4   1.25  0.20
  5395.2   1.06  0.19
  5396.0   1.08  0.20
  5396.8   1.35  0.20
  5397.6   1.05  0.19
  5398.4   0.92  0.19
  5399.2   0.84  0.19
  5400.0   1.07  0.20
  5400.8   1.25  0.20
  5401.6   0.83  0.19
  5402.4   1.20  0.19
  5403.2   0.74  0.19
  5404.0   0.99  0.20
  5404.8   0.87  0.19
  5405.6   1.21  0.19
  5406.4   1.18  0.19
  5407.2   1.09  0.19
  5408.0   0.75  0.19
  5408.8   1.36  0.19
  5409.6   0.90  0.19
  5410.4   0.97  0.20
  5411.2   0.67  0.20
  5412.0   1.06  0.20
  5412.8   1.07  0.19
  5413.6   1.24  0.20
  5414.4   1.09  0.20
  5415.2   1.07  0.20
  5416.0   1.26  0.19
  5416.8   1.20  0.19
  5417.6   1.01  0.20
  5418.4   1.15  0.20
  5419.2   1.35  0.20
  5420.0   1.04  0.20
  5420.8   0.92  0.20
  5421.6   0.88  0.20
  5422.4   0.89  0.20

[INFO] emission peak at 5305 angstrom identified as C IV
